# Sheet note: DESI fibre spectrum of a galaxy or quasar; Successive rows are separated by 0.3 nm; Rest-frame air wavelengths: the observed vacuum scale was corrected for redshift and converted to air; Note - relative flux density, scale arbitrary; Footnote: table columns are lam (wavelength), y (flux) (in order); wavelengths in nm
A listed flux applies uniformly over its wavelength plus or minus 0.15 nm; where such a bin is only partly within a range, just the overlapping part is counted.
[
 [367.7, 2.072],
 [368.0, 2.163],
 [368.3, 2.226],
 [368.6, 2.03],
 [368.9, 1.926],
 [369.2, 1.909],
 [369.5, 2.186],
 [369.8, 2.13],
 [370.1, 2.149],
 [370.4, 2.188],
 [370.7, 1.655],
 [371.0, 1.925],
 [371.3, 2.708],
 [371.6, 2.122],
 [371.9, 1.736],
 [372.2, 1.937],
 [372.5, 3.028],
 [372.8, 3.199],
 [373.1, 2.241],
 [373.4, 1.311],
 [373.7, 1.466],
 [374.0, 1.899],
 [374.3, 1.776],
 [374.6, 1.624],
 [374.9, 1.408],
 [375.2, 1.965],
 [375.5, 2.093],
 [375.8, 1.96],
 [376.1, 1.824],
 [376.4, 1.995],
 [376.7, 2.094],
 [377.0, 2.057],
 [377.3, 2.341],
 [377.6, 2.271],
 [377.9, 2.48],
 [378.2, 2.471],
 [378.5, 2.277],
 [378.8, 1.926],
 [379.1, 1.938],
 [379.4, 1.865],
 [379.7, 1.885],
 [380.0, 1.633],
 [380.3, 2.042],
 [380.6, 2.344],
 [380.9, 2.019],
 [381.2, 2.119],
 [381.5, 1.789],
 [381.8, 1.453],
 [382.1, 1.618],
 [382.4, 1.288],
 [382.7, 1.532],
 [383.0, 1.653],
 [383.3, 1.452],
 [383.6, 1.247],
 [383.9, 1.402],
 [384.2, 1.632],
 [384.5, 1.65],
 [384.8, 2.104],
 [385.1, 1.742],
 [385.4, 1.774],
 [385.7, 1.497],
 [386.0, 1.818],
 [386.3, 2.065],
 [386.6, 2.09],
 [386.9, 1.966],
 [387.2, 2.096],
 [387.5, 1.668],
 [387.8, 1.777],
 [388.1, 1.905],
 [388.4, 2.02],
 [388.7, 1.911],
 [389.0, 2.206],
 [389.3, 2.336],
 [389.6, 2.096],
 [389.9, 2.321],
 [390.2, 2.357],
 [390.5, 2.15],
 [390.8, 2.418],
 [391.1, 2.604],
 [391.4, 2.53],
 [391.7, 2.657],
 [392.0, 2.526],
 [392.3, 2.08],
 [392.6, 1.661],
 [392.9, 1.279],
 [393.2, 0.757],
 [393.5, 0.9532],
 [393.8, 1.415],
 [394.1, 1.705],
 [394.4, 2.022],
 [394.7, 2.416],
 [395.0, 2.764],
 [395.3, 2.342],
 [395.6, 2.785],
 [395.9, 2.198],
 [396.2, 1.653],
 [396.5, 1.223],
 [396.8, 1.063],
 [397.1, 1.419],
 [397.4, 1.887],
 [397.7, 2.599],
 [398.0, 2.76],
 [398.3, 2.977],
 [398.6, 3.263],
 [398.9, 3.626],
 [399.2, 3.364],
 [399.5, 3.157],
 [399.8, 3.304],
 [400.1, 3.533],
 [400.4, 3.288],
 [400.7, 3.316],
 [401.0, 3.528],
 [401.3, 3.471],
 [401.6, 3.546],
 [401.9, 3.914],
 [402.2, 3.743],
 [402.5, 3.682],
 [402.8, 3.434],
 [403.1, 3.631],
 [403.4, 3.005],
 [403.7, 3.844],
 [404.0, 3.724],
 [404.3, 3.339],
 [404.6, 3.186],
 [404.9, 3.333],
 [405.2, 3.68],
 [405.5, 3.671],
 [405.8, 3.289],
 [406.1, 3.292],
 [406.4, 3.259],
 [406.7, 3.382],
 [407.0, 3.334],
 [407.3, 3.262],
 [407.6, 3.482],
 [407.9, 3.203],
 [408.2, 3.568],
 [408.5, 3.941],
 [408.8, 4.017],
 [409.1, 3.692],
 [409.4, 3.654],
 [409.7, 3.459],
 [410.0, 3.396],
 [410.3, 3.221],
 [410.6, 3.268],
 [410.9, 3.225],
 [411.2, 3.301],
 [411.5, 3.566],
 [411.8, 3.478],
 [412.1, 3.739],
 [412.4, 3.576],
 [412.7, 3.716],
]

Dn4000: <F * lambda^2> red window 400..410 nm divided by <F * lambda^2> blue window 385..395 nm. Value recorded 1.91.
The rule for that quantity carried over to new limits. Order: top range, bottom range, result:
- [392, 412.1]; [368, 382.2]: 1.69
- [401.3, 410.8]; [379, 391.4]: 2.04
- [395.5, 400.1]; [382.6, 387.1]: 1.57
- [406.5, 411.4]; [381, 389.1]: 2.22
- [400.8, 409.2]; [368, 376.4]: 2.06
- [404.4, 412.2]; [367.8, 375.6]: 2.05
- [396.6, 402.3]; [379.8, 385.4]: 1.93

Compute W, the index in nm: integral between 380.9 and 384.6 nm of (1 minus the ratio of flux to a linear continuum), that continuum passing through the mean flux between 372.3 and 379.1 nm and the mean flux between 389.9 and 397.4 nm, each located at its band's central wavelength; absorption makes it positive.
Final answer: 0.81 nm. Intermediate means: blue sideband 2.07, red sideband 1.96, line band 1.59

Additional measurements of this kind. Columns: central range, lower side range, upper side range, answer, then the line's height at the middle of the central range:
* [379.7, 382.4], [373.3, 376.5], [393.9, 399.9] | 0.13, 1.94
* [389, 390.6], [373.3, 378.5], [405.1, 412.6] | 0.21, 2.6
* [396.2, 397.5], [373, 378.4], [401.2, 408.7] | 0.70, 3.07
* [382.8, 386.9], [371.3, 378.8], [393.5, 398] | 0.63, 2.02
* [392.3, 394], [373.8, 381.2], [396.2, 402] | 0.86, 2.63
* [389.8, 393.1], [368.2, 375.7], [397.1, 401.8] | 0.70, 2.81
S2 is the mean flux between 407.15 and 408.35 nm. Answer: 3.38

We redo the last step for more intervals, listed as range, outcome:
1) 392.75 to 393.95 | 1.1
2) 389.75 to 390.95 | 2.31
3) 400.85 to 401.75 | 3.52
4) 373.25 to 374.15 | 1.56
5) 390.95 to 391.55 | 2.57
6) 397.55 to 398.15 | 2.68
